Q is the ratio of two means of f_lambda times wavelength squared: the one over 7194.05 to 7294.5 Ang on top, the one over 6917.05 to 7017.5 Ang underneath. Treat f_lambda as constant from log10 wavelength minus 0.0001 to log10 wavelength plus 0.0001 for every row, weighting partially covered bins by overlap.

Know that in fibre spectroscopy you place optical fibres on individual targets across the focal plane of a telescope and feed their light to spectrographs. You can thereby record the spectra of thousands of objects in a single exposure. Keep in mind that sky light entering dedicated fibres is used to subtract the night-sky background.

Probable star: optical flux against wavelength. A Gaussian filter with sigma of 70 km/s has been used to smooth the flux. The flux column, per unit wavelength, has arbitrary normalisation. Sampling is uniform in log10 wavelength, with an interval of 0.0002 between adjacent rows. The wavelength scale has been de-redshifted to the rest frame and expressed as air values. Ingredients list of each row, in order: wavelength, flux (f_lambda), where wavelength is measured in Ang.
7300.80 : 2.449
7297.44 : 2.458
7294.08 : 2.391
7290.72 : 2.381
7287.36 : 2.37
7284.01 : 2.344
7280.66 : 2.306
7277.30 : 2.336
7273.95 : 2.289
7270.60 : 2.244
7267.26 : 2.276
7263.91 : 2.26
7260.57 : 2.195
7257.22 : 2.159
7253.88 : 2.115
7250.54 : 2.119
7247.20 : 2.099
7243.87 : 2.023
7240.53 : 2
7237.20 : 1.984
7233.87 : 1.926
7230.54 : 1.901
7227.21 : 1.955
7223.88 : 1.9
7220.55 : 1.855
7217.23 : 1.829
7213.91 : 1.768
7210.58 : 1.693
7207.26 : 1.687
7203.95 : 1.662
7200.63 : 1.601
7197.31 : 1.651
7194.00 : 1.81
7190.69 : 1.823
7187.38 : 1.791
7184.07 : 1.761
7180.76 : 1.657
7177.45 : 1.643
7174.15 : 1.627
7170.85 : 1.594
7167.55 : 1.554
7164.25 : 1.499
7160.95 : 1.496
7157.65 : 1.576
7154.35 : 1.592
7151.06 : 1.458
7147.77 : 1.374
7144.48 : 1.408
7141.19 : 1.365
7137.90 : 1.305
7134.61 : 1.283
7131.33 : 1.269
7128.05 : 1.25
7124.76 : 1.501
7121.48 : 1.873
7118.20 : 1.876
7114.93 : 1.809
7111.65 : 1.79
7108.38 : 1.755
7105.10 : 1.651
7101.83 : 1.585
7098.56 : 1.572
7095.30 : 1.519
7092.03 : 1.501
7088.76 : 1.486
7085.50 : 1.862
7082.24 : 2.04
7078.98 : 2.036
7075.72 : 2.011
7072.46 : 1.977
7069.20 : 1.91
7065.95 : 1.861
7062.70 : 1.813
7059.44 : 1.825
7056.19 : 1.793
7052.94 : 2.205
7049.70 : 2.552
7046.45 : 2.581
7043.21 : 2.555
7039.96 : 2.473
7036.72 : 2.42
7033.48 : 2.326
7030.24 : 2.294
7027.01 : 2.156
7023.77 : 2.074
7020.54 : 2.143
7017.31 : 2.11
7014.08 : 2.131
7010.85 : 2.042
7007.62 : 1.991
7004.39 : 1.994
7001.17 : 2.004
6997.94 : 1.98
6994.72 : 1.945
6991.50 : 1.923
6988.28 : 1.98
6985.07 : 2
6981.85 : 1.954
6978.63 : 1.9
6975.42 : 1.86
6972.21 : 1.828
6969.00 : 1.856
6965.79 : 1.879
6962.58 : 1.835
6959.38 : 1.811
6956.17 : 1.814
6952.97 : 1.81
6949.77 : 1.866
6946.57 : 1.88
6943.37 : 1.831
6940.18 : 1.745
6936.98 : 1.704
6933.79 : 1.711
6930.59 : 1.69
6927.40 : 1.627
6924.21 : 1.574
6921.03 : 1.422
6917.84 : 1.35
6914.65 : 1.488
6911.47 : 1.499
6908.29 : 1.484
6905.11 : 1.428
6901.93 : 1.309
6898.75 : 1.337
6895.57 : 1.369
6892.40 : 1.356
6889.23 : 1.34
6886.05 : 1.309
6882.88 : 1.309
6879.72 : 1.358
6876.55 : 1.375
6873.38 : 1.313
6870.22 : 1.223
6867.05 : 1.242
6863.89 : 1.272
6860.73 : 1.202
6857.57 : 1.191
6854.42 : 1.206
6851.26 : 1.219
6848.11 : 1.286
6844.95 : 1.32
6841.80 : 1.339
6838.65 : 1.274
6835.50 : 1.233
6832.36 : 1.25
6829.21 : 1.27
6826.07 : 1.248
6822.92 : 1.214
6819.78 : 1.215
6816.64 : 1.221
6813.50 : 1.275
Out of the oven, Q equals 1.19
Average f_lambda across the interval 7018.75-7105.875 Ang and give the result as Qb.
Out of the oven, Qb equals 2.01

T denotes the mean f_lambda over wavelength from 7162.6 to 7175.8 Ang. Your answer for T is 1.57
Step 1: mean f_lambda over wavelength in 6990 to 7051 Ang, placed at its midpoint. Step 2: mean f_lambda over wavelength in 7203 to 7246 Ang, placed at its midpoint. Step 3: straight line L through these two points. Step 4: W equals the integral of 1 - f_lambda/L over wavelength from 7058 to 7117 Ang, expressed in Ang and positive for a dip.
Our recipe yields 8.7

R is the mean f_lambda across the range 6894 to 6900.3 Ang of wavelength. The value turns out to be 1.35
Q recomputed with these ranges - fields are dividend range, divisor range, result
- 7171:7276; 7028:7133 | 1.05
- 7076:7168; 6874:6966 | 1.07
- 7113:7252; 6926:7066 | 0.89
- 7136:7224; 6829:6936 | 1.30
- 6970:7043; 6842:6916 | 1.63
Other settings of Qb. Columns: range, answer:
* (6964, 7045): 2.07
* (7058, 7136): 1.71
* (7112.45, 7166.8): 1.5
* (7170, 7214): 1.7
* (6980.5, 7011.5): 1.98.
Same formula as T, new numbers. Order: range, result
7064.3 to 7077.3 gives 1.94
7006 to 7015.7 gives 2.05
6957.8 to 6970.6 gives 1.85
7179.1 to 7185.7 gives 1.71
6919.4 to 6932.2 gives 1.58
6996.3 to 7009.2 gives 1.99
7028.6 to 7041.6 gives 2.38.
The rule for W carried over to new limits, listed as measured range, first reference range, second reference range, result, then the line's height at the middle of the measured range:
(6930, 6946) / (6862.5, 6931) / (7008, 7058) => -0.95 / 1.65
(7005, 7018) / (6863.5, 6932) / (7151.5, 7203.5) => -4.90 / 1.5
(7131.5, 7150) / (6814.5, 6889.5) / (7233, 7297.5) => 5.60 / 1.93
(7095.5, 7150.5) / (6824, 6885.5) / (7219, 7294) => 9.25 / 1.85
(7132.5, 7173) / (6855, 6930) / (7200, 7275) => 8.27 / 1.83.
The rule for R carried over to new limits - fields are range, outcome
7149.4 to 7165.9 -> 1.52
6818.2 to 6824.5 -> 1.21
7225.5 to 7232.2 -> 1.93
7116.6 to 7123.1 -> 1.87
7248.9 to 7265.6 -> 2.17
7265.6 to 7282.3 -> 2.29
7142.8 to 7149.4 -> 1.39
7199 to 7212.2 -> 1.66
